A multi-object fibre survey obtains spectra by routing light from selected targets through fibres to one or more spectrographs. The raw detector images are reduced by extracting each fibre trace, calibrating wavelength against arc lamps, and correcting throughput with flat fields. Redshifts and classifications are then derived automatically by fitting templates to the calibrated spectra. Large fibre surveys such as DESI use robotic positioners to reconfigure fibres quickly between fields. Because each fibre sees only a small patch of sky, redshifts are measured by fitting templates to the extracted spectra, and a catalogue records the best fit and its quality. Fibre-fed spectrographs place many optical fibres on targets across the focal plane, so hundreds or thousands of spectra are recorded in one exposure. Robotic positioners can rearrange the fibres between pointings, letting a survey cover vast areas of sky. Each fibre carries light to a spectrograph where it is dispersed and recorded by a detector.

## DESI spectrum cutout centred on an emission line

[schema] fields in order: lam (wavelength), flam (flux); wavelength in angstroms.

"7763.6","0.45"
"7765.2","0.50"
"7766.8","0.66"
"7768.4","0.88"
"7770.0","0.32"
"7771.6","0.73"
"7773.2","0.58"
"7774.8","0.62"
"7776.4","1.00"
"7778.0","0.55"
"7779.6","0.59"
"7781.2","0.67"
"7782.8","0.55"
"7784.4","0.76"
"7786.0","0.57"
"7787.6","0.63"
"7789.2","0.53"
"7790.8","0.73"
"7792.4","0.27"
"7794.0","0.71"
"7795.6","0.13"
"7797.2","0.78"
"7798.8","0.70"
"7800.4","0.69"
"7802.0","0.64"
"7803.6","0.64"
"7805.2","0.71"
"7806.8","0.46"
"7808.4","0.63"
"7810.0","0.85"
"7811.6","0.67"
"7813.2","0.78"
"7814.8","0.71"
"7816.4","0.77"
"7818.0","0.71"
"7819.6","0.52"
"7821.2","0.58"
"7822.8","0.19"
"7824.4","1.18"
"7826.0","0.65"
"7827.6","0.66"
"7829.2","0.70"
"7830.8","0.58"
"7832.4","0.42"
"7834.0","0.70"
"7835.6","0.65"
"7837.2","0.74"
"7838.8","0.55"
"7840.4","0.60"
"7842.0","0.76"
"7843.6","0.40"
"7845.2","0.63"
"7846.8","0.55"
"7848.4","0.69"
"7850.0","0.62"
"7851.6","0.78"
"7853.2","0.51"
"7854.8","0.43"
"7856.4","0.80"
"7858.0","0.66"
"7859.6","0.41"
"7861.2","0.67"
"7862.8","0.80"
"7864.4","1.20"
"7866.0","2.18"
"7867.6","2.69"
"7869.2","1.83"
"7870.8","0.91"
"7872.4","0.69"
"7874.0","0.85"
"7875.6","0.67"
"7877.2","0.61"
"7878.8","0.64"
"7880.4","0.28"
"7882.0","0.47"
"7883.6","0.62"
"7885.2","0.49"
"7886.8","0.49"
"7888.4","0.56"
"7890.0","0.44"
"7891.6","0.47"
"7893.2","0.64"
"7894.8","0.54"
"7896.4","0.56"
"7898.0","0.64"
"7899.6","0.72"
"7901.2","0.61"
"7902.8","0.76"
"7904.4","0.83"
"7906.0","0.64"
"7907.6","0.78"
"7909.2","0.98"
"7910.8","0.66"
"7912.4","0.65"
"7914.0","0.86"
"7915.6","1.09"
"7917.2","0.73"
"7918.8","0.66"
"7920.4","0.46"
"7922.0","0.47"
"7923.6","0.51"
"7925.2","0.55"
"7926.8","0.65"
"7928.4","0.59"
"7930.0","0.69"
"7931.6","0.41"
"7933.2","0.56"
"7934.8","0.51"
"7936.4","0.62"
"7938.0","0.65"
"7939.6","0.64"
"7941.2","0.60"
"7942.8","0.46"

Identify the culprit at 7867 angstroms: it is Hgamma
